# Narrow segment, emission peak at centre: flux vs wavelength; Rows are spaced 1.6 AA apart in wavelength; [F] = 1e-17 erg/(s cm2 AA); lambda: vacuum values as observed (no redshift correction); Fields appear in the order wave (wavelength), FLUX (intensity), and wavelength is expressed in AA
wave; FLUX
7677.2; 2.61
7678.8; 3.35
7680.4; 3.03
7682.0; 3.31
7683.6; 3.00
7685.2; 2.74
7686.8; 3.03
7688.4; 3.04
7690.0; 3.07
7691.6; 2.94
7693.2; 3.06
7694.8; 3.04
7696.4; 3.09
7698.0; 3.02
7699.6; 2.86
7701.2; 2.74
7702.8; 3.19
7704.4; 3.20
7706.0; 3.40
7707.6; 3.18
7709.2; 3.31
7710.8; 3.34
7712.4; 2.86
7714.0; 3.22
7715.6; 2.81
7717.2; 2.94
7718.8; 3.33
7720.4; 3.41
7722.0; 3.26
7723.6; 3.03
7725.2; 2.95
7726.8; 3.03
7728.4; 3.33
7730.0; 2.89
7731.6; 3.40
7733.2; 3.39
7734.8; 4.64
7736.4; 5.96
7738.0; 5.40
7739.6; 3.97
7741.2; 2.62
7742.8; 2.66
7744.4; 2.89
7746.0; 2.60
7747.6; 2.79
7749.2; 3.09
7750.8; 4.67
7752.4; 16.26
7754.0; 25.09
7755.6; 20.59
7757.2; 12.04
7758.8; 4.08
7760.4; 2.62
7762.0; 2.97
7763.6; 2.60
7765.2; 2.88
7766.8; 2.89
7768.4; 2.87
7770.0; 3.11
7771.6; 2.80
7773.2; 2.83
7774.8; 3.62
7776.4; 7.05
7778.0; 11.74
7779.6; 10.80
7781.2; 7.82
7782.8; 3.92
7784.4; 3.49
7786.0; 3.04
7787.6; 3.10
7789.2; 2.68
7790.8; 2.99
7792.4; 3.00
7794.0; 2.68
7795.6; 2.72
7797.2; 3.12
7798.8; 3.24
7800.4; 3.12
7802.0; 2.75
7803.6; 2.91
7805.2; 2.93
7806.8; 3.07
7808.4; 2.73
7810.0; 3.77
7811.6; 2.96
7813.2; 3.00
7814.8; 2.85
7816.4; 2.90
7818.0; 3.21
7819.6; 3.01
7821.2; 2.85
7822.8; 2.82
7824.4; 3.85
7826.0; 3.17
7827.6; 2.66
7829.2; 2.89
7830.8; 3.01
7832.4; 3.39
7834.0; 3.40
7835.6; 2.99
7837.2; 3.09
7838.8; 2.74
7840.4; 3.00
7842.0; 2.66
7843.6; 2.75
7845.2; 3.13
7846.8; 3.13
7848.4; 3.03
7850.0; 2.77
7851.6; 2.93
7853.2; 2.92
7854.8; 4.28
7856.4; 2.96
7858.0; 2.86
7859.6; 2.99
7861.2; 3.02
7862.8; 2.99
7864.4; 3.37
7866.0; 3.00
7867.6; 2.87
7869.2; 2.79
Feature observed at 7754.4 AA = H-alpha 6563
